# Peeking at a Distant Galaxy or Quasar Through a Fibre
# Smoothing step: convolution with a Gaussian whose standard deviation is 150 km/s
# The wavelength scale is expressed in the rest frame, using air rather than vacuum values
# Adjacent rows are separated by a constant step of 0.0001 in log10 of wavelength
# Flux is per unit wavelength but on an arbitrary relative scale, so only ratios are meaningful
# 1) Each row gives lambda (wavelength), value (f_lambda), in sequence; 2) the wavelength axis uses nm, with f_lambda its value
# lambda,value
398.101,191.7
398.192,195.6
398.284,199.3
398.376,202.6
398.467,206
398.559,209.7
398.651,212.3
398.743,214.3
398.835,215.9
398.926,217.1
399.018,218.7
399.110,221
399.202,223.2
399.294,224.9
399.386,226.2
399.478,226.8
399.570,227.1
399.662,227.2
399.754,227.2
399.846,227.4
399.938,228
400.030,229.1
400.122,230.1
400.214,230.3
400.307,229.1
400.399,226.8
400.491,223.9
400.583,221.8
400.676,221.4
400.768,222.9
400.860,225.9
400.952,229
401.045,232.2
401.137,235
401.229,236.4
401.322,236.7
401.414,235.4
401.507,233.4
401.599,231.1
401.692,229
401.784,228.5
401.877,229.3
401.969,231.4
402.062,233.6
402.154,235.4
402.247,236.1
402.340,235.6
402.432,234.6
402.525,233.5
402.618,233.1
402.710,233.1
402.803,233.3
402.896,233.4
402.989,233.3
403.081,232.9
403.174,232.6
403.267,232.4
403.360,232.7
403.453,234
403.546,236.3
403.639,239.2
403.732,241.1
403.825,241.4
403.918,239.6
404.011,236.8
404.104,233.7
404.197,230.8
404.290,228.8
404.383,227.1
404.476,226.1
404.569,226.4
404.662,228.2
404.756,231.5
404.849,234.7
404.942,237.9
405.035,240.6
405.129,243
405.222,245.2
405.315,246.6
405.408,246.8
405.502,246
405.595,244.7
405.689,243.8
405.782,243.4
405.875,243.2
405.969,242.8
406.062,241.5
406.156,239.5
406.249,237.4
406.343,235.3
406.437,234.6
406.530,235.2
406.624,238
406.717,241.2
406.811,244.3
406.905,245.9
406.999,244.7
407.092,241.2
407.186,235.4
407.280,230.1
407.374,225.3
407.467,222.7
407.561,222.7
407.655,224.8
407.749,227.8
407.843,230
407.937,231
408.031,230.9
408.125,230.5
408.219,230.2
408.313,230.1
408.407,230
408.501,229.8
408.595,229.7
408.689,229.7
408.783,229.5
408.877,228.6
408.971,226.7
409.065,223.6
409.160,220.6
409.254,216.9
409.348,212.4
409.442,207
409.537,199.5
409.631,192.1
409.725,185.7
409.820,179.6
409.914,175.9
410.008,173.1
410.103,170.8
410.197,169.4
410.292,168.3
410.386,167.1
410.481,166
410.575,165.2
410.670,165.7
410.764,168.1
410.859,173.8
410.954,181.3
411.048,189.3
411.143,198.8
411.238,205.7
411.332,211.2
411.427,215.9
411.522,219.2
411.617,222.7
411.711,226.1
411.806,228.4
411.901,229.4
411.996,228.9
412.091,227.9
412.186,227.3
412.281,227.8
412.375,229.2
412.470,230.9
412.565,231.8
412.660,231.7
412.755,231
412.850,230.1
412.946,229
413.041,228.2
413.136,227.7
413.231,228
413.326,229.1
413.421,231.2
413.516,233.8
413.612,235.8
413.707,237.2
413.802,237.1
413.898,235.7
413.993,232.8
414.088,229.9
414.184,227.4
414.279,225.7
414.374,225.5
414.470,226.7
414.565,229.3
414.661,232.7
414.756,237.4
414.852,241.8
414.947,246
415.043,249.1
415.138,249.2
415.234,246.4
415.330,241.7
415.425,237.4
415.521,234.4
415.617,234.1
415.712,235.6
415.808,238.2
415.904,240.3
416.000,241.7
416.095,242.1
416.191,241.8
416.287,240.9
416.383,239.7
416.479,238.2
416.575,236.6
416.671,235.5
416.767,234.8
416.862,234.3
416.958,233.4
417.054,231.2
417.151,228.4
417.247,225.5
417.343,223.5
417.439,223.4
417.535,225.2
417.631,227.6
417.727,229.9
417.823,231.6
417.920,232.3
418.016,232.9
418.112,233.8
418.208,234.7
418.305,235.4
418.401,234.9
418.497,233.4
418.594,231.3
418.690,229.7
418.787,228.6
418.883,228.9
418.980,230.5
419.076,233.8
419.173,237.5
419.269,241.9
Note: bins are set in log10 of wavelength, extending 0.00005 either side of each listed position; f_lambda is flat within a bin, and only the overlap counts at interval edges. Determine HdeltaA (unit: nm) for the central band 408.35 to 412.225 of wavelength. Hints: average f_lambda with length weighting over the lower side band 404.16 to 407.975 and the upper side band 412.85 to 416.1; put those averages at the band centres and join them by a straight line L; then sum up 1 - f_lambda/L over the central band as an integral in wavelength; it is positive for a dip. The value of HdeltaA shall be 0.54 nm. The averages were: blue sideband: 236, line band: 203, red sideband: 235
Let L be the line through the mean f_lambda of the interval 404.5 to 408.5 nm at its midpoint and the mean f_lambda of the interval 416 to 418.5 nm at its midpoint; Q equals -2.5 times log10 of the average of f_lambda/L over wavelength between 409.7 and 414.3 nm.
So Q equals 0.12 mag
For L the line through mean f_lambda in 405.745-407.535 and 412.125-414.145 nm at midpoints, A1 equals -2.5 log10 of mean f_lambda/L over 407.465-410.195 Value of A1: 0.103 mag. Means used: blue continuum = 238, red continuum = 231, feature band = 214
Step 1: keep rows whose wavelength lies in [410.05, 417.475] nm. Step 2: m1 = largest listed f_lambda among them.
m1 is 249.2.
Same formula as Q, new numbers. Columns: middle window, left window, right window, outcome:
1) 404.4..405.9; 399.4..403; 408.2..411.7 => -0.106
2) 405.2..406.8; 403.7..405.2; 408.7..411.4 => -0.088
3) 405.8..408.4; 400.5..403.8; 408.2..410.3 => -0.095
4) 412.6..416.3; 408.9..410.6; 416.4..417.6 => -0.088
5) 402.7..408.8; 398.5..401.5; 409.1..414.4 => -0.082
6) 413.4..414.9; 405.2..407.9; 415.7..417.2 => 0.022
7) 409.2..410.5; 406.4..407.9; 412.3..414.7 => 0.248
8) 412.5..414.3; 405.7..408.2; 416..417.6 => 0.014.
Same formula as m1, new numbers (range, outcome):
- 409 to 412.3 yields 229.4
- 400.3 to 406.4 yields 246.8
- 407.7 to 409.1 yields 231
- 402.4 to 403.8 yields 241.1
